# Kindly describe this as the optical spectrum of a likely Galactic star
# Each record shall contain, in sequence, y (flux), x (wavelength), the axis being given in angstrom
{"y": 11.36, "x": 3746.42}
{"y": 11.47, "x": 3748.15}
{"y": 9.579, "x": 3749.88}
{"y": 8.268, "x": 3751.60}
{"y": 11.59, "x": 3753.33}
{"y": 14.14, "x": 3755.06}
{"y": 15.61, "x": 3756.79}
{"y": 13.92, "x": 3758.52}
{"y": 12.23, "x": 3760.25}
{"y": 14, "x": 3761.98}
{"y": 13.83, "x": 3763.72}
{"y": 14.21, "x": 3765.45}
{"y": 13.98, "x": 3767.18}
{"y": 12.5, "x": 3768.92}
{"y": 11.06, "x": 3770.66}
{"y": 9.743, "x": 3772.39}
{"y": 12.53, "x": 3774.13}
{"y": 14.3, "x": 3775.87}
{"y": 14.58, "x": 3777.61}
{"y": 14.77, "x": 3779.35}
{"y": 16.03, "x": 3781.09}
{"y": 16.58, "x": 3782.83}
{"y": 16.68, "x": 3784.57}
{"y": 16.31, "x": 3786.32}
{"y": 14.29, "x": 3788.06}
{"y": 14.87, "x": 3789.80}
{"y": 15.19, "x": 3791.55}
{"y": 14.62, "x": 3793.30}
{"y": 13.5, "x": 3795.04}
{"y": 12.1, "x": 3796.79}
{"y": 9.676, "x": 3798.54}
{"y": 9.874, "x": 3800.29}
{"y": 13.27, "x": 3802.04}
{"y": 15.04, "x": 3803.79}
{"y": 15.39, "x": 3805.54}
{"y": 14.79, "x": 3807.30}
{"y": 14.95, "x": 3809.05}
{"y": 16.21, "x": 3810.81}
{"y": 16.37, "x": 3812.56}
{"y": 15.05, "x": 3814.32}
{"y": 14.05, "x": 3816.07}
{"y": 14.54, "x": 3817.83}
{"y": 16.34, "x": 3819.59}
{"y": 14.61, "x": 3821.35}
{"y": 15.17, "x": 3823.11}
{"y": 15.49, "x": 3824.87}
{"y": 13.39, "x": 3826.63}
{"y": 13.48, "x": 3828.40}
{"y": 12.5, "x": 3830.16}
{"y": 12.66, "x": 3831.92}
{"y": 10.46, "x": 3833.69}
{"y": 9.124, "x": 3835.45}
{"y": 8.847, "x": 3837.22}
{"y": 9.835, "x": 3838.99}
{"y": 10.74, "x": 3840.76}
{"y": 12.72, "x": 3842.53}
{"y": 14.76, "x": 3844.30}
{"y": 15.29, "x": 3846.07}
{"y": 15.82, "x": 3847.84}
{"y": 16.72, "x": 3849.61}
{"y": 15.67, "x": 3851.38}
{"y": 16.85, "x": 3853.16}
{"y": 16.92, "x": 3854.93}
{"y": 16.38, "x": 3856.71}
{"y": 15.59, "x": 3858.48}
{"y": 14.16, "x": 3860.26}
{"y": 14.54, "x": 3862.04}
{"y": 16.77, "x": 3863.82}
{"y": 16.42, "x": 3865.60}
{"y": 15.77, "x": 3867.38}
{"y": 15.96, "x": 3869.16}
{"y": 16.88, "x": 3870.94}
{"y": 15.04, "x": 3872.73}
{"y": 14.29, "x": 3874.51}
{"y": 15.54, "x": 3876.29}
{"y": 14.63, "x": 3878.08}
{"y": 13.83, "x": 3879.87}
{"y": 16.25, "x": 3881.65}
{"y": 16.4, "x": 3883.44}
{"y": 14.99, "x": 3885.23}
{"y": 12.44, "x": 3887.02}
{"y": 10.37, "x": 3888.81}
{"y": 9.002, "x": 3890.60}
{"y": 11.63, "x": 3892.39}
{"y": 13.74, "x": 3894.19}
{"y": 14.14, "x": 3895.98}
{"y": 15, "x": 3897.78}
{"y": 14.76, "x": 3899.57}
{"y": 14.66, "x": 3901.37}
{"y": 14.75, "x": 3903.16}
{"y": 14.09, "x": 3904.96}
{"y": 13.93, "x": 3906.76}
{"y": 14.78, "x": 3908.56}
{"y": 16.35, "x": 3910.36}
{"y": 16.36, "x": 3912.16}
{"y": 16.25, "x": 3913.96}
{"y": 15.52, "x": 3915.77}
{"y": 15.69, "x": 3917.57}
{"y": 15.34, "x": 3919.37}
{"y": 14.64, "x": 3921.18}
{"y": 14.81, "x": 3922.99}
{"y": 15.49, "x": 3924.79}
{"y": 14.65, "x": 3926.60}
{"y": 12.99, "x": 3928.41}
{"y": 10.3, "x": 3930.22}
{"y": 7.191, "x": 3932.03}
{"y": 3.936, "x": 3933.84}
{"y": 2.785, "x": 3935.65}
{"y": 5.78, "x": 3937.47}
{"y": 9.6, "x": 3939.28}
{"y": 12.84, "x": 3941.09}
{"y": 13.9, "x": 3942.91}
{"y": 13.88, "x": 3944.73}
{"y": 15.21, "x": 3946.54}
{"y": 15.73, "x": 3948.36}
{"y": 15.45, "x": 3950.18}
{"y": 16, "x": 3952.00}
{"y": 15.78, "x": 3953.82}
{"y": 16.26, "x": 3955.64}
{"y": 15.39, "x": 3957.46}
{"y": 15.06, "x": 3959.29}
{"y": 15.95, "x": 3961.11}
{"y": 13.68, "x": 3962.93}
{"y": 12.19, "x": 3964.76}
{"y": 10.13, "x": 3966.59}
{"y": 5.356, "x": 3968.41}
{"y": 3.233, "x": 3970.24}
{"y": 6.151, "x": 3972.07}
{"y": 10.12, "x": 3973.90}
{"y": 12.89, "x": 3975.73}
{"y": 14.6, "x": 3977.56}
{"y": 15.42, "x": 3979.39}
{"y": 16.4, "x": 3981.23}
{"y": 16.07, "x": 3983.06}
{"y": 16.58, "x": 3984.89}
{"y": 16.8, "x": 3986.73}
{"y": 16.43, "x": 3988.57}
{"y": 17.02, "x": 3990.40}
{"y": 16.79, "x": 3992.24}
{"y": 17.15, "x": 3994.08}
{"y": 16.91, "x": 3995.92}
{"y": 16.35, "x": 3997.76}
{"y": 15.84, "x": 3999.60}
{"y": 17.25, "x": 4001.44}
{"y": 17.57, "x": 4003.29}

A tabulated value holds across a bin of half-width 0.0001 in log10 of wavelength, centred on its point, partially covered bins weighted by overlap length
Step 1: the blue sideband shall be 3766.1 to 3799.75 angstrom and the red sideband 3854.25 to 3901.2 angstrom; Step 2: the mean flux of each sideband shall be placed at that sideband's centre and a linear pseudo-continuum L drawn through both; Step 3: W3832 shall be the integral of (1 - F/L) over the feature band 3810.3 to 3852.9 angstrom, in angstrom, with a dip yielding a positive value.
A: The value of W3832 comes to 1.4 angstrom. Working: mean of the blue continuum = 13.8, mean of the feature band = 13.8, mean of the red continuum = 14.7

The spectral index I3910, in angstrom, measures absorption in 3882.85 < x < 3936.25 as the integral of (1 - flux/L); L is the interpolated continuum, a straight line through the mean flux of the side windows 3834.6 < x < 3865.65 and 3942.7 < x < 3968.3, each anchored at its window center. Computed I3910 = 3.8 angstrom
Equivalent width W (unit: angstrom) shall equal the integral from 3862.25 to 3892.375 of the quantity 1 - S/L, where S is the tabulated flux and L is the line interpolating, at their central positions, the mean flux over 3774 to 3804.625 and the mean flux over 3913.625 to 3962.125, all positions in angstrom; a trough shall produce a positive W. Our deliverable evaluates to -2.2 angstrom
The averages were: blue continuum 14.2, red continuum 13.2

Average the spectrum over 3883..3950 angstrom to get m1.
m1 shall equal 13.1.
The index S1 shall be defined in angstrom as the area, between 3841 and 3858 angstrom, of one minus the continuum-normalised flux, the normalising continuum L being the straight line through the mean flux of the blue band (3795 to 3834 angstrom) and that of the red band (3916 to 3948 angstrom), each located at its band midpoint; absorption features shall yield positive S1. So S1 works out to -2.8 angstrom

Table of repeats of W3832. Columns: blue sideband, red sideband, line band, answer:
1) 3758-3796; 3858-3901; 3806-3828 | -1.25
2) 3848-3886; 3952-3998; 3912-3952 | 5.47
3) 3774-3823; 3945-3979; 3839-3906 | -4.19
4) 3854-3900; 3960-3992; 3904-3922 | -1.59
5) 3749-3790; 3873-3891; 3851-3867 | -2.37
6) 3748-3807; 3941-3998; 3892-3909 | -0.41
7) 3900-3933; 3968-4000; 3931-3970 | 6.33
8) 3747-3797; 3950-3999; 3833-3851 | 1.55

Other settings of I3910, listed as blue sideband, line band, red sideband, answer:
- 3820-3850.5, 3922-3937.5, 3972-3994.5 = 4.67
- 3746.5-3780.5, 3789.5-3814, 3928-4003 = -2.23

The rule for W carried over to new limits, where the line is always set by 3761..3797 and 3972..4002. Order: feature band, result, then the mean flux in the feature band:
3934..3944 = 4.3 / 8.69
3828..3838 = 2.3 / 11.1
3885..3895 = 2.0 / 11.8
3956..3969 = 2.1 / 12.9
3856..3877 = -1.3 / 15.6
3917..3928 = 0.0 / 15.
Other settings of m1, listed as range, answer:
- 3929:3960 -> 12.1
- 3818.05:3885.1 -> 14.5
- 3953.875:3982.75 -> 12.4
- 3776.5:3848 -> 13.9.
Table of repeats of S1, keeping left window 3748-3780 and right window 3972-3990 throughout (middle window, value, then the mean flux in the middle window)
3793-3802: 0.79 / 11.9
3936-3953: 1.76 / 12.8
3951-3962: -1.02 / 15.7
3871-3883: -1.22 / 15.1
